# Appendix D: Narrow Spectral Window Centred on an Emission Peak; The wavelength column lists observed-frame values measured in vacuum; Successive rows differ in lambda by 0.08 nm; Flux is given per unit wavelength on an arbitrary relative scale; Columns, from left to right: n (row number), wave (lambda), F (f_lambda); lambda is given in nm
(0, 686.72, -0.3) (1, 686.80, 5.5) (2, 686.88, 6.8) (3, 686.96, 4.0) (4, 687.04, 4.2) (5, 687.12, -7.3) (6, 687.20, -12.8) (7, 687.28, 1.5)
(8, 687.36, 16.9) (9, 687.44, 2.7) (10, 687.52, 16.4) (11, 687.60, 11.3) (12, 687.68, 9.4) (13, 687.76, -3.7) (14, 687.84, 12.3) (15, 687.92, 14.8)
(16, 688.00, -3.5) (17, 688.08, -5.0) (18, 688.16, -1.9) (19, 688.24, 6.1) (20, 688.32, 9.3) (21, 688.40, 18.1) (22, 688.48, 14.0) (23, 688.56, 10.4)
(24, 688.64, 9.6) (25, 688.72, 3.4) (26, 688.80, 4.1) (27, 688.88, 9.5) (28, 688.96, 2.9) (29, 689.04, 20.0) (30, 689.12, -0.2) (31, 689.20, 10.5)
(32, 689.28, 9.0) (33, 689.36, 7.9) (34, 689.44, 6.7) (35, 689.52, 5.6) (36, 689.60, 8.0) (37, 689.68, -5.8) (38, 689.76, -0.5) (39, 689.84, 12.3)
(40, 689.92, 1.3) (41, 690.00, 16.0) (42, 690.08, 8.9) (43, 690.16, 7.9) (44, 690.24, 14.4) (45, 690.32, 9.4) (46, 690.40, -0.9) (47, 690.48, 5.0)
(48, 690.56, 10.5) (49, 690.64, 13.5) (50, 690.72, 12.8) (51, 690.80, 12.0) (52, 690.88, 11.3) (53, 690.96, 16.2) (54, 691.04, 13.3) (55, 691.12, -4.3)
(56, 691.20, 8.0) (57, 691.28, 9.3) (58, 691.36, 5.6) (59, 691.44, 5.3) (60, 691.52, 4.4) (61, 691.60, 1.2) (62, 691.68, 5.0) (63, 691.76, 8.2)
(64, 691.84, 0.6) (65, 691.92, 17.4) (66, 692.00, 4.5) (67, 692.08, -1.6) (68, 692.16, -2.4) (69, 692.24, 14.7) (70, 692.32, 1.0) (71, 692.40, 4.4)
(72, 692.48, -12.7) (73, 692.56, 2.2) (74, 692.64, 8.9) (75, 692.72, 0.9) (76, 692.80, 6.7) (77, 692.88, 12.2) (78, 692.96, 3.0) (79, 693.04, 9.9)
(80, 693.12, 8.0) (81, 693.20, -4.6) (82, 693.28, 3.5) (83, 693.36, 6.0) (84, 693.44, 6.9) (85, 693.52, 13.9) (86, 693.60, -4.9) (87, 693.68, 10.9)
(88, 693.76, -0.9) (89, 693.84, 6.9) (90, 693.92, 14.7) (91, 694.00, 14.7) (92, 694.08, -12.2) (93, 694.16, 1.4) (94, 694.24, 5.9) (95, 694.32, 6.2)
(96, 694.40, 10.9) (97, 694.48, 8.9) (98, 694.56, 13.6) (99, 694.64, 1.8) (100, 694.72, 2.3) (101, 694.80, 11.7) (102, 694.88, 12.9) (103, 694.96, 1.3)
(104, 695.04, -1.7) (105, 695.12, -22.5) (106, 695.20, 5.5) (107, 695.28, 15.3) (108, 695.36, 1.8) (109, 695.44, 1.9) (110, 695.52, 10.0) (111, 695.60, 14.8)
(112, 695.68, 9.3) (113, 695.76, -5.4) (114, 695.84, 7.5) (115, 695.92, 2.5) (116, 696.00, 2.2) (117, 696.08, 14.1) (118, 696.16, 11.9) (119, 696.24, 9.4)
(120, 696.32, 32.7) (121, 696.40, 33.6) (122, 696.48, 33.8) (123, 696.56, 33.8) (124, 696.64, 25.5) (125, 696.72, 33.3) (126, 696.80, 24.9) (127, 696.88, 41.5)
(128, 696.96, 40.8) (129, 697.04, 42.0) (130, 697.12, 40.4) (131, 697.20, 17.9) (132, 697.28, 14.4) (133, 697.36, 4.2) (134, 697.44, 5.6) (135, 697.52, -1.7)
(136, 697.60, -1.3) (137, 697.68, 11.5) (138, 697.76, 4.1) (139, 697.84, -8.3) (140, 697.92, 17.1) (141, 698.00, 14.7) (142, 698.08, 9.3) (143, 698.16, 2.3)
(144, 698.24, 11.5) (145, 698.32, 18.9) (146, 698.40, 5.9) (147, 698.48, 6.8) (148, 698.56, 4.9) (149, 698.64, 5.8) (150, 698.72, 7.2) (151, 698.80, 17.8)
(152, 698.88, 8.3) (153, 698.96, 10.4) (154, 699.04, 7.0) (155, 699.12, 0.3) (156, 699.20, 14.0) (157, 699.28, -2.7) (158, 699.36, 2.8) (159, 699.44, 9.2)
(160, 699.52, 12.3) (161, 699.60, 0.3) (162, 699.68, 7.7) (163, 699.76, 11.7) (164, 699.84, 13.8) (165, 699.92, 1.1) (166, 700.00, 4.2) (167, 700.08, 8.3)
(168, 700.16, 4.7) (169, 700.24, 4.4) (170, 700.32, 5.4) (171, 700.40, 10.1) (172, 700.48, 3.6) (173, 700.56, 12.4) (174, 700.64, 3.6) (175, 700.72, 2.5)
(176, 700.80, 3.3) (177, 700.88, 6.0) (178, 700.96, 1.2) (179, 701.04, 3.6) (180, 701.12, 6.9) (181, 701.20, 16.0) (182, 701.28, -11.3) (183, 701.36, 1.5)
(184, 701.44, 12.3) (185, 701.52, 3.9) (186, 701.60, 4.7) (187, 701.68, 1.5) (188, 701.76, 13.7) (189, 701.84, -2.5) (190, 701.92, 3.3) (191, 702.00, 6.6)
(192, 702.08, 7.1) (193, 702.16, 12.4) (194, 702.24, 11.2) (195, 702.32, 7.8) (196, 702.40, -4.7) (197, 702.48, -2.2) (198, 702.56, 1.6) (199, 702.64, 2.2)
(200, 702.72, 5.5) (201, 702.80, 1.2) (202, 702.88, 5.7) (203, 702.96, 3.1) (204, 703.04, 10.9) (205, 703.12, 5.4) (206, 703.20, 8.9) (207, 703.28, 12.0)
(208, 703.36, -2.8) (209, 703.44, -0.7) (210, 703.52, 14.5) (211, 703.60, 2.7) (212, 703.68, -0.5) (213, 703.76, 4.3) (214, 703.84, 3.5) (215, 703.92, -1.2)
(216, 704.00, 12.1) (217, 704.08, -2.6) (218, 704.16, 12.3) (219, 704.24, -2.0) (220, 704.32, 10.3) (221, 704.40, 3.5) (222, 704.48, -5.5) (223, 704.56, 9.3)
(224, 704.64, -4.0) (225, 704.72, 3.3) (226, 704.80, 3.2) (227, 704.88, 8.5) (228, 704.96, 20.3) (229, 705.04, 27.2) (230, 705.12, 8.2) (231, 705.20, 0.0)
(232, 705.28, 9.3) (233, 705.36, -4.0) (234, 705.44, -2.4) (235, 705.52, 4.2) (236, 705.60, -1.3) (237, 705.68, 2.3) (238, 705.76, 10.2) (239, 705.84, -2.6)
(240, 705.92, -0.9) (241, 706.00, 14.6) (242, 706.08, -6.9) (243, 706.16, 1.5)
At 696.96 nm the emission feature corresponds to [O II]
